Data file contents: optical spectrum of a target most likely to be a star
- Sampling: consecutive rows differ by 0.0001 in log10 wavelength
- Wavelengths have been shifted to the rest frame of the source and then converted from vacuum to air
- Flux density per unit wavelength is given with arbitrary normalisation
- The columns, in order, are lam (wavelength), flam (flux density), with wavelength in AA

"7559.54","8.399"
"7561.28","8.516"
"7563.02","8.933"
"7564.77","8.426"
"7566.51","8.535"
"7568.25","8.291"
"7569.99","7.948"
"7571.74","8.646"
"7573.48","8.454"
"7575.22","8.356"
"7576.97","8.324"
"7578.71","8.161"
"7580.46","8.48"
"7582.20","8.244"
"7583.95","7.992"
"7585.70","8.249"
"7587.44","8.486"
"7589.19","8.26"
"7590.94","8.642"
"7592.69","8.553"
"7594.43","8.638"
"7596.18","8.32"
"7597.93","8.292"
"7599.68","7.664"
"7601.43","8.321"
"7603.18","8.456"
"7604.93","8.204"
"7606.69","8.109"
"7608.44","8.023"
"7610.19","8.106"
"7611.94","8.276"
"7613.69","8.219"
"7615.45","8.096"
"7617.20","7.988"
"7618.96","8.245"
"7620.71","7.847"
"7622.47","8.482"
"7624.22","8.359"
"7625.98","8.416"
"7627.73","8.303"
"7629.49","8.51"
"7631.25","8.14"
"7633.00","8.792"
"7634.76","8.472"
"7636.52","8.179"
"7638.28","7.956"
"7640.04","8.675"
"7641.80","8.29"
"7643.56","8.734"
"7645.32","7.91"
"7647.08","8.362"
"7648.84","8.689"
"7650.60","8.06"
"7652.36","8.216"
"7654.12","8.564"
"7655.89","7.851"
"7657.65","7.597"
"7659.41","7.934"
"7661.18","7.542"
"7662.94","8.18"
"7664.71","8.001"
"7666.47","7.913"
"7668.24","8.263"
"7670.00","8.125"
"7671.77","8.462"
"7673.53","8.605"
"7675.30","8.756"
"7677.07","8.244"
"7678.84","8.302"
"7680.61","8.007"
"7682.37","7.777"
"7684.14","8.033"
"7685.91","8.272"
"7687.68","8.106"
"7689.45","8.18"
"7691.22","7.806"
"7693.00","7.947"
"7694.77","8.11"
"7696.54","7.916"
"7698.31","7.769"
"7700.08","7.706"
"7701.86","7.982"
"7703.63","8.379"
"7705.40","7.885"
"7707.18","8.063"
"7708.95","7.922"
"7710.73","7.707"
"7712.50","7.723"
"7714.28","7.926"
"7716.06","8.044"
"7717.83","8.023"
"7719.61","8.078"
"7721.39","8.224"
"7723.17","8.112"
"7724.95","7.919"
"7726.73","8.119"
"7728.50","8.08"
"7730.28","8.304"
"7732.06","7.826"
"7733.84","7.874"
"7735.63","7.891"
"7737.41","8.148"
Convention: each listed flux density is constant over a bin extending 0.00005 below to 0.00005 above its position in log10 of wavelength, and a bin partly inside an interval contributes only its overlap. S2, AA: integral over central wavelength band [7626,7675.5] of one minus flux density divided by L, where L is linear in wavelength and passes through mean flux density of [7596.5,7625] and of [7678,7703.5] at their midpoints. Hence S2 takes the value -0.99 AA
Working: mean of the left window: 8.17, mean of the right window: 8.01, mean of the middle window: 8.25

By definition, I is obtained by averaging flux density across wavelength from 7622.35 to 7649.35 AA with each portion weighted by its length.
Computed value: 8.39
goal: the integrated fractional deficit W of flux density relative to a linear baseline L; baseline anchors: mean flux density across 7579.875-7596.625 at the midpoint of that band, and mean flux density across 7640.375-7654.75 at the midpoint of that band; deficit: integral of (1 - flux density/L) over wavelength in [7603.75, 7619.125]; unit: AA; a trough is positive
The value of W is 0.4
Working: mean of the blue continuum 8.39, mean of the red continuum 8.37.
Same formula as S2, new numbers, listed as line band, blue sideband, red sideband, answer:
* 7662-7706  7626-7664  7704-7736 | 0.00 AA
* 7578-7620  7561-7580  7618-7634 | 0.64 AA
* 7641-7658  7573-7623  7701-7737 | -0.20 AA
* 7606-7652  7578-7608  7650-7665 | -0.88 AA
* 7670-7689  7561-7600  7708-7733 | -0.32 AA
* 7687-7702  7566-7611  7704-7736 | 0.20 AA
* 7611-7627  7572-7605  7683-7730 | 0.06 AA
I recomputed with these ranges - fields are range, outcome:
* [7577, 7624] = 8.25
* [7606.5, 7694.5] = 8.2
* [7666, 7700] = 8.13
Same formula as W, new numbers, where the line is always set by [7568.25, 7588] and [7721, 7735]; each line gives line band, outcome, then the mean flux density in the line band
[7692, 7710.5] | 0.3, 7.96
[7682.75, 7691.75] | 0.0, 8.07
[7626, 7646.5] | -0.4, 8.36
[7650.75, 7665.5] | 0.3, 7.99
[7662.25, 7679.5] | -0.3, 8.28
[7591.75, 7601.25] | 0.0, 8.3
